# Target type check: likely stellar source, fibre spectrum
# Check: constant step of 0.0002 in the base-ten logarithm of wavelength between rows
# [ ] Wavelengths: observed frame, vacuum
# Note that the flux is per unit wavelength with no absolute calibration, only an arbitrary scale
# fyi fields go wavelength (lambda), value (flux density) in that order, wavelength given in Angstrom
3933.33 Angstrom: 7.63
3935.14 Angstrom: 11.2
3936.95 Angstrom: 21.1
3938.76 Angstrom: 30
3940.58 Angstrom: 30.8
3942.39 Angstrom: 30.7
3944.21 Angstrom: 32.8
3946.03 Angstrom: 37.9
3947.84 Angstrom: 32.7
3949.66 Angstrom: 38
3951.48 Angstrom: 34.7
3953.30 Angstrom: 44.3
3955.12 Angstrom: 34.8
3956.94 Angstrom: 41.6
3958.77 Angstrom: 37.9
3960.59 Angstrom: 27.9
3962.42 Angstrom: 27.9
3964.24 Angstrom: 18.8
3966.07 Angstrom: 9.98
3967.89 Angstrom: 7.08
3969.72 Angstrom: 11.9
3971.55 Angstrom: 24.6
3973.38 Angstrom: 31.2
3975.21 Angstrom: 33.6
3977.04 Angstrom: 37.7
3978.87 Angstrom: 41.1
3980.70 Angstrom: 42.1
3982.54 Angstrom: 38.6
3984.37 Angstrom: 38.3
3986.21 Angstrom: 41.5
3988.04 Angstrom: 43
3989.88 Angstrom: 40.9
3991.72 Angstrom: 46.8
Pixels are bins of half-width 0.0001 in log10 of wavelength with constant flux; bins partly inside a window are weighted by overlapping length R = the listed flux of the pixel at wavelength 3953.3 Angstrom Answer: 44.3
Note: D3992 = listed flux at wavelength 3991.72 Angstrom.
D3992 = 46.8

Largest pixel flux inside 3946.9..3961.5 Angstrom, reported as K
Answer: 44.3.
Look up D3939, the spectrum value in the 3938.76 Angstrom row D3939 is 30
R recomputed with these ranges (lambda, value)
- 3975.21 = 33.6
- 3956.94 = 41.6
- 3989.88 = 40.9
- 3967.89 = 7.08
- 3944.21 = 32.8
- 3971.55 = 24.6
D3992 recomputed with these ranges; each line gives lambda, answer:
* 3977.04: 37.7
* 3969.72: 11.9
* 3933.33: 7.63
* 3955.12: 34.8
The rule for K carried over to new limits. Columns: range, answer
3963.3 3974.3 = 31.2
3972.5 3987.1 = 42.1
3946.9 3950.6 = 38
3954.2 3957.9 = 41.6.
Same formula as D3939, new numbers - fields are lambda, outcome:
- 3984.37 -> 38.3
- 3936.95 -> 21.1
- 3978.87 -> 41.1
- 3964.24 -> 18.8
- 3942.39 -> 30.7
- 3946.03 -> 37.9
